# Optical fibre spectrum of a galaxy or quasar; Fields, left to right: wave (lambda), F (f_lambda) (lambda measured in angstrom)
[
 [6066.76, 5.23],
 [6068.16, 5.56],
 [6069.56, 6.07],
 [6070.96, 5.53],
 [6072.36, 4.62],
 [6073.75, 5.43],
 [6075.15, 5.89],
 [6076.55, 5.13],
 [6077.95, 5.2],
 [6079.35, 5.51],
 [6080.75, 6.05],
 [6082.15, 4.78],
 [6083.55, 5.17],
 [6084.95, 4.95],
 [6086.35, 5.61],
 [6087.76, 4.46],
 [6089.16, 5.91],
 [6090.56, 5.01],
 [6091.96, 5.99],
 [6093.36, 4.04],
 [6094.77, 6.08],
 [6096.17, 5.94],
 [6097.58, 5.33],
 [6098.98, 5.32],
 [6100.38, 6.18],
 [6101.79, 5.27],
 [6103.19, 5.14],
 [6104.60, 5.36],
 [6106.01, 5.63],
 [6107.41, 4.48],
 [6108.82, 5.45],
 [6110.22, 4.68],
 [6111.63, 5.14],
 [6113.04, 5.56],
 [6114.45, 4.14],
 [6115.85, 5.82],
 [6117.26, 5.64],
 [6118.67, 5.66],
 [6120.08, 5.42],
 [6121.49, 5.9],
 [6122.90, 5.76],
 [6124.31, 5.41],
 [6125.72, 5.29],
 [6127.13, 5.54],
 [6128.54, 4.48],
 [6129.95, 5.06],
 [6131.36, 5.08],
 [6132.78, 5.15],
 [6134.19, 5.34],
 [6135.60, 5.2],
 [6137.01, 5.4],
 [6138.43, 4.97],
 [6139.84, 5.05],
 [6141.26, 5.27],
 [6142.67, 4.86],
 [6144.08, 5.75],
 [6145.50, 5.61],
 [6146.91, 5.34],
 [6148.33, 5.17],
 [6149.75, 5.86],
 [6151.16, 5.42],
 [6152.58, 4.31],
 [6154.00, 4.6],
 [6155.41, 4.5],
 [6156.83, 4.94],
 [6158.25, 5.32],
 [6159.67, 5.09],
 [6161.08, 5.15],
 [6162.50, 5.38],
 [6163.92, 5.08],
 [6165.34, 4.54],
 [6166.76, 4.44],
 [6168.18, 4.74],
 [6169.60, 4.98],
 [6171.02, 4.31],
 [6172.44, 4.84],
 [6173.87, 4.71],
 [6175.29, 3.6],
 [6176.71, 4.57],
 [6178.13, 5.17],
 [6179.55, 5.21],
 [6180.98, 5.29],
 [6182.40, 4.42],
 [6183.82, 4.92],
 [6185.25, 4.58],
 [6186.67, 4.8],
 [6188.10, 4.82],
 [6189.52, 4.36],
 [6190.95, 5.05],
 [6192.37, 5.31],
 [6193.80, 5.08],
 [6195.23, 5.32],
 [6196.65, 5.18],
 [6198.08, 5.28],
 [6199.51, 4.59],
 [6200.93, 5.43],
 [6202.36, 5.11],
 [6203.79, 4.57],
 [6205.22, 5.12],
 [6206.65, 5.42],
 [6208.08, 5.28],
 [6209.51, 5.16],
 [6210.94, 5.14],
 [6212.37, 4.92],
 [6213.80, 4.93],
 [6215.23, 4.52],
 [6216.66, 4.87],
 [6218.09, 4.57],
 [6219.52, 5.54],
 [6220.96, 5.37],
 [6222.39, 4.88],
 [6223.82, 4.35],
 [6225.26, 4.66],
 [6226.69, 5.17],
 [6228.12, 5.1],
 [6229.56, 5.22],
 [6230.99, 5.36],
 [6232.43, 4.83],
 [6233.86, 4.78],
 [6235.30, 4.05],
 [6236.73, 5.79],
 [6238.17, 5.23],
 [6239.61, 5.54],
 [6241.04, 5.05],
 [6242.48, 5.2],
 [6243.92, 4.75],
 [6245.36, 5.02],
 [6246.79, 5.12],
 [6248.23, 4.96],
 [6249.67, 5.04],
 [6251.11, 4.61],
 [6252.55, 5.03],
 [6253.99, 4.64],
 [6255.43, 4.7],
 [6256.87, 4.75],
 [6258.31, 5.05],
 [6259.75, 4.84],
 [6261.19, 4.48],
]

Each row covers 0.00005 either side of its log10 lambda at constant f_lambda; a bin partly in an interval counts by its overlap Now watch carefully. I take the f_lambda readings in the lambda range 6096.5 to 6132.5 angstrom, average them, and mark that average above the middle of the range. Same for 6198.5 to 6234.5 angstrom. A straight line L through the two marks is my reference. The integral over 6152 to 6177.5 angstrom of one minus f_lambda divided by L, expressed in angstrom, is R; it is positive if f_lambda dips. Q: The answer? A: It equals 2.1 angstrom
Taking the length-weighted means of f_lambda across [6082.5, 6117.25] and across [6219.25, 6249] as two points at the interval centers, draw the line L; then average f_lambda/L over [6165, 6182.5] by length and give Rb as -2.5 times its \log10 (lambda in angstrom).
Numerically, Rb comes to 0.10 mag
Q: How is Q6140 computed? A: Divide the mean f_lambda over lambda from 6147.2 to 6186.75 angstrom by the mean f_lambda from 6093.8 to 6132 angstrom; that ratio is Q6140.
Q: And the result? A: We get 0.9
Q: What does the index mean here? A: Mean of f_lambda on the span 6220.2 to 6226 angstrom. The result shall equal 4.82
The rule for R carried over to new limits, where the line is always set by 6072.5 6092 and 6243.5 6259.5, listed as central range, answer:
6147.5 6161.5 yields 0.3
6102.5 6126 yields -0.4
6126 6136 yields 0.1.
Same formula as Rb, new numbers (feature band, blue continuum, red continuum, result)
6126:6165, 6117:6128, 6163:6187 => 0.01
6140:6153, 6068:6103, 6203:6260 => -0.02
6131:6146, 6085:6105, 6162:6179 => -0.05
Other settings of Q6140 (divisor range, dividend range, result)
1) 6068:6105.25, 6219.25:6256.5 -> 0.93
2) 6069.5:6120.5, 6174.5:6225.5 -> 0.92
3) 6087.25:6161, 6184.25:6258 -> 0.95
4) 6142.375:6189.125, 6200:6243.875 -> 1.02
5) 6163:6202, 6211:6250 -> 1.03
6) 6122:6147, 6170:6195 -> 0.91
